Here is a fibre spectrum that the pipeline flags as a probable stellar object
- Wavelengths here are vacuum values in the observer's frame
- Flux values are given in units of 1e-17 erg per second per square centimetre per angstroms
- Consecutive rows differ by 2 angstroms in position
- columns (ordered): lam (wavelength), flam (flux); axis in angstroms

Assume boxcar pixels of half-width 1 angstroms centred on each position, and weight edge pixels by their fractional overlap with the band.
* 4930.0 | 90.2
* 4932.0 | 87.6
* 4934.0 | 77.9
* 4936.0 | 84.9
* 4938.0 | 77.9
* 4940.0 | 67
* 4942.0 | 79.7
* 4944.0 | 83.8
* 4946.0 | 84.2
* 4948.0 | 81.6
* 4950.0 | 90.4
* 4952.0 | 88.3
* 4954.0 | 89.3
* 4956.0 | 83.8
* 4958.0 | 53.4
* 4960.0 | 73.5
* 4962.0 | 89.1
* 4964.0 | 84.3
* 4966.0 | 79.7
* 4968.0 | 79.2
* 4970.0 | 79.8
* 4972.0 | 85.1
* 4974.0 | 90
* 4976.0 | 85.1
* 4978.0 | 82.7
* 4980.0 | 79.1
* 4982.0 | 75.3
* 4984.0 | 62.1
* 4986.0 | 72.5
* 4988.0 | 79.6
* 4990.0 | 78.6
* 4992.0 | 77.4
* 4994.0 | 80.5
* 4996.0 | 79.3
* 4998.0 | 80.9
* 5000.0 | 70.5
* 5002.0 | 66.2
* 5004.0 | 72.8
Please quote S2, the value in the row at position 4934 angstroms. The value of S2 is 77.9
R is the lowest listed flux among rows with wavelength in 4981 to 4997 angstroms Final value 62.1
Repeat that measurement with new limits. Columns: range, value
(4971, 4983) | 75.3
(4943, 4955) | 81.6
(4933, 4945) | 67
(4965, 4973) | 79.2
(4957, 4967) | 53.4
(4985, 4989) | 72.5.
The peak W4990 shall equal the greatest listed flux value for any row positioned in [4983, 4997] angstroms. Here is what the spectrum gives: 80.5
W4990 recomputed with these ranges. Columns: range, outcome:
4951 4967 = 89.3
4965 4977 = 90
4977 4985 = 82.7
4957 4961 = 73.5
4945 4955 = 90.4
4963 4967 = 84.3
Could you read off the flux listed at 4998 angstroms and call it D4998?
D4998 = 80.9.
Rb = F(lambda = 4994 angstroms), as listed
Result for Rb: 80.5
